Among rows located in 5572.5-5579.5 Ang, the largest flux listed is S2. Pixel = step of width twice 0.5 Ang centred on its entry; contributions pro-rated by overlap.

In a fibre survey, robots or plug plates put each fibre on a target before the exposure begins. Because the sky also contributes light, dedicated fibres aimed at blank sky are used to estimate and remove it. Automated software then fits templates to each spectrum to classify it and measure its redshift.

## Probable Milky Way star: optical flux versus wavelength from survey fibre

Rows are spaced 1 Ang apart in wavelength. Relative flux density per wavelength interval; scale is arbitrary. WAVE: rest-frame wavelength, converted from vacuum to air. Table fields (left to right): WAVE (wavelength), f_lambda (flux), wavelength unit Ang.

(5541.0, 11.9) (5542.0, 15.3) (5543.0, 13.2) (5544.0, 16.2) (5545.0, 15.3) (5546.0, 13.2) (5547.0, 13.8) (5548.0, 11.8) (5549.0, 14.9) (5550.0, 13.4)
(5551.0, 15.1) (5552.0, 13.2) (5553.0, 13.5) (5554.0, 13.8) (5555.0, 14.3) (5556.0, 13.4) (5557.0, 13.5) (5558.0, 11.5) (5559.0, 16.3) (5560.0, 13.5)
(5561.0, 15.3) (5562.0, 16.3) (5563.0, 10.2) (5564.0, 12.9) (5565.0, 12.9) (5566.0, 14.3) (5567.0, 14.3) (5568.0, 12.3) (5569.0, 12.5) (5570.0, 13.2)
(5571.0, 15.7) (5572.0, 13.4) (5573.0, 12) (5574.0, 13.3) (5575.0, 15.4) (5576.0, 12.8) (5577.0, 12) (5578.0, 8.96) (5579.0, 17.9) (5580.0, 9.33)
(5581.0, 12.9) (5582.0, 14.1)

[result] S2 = 17.9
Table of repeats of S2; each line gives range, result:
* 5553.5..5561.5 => 16.3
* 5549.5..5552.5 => 15.1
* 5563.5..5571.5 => 15.7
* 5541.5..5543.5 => 15.3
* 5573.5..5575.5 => 15.4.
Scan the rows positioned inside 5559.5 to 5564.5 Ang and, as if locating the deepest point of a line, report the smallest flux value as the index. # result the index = 10.2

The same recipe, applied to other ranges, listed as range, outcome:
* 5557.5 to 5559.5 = 11.5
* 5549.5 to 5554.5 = 13.2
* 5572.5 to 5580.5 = 8.96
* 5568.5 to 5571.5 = 12.5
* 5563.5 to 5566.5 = 12.9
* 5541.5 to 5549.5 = 11.8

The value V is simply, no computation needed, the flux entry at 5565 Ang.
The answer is 12.9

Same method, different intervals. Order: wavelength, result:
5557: 13.5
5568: 12.3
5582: 14.1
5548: 11.8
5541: 11.9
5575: 15.4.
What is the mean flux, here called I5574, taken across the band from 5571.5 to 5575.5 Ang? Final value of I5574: 13.5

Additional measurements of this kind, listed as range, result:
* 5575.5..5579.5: 12.9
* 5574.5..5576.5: 14.1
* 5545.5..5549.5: 13.4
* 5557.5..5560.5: 13.8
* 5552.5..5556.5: 13.8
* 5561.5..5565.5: 13.1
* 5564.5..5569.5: 13.3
